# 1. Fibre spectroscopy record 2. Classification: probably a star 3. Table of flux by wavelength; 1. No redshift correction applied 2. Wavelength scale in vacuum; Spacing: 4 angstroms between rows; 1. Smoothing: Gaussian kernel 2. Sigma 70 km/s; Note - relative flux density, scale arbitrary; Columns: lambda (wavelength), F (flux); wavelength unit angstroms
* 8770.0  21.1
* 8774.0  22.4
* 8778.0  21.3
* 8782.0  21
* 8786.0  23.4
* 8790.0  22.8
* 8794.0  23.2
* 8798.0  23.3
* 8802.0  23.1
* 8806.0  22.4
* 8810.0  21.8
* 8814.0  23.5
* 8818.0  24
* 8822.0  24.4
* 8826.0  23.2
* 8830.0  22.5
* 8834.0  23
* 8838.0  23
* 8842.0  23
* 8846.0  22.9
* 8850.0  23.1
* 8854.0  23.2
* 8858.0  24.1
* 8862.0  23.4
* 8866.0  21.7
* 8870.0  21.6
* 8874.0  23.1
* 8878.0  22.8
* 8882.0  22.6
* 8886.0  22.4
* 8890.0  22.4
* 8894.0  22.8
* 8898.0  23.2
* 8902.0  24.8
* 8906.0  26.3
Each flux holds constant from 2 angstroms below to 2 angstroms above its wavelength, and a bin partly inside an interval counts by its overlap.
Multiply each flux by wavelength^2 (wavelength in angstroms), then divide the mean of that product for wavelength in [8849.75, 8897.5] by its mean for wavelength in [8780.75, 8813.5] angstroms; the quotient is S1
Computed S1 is 1.02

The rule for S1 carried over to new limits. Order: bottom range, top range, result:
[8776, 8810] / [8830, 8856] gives 1.03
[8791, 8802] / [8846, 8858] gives 1.02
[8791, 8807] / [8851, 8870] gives 1.01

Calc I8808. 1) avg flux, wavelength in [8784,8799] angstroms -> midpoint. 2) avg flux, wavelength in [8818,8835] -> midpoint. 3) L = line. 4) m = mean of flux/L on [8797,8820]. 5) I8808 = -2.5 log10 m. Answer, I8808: 0.012 mag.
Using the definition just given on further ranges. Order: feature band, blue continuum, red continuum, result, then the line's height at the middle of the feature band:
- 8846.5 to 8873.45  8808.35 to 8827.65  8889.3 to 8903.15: 0.02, 23.3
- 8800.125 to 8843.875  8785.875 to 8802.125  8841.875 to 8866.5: 0.00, 23.1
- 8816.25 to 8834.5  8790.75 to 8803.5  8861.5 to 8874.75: -0.03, 22.8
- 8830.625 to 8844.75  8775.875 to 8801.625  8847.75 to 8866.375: 0.00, 23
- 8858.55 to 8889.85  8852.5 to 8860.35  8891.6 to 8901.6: 0.04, 23.5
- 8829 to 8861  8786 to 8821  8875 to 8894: -0.01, 22.8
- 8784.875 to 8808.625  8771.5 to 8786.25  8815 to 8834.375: -0.03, 22.5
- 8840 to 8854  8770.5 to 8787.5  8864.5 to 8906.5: -0.02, 22.6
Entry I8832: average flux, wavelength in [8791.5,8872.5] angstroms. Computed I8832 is 23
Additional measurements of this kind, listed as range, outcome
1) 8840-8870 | 23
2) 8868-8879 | 22.5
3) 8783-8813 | 22.8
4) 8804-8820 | 22.9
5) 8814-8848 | 23.3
